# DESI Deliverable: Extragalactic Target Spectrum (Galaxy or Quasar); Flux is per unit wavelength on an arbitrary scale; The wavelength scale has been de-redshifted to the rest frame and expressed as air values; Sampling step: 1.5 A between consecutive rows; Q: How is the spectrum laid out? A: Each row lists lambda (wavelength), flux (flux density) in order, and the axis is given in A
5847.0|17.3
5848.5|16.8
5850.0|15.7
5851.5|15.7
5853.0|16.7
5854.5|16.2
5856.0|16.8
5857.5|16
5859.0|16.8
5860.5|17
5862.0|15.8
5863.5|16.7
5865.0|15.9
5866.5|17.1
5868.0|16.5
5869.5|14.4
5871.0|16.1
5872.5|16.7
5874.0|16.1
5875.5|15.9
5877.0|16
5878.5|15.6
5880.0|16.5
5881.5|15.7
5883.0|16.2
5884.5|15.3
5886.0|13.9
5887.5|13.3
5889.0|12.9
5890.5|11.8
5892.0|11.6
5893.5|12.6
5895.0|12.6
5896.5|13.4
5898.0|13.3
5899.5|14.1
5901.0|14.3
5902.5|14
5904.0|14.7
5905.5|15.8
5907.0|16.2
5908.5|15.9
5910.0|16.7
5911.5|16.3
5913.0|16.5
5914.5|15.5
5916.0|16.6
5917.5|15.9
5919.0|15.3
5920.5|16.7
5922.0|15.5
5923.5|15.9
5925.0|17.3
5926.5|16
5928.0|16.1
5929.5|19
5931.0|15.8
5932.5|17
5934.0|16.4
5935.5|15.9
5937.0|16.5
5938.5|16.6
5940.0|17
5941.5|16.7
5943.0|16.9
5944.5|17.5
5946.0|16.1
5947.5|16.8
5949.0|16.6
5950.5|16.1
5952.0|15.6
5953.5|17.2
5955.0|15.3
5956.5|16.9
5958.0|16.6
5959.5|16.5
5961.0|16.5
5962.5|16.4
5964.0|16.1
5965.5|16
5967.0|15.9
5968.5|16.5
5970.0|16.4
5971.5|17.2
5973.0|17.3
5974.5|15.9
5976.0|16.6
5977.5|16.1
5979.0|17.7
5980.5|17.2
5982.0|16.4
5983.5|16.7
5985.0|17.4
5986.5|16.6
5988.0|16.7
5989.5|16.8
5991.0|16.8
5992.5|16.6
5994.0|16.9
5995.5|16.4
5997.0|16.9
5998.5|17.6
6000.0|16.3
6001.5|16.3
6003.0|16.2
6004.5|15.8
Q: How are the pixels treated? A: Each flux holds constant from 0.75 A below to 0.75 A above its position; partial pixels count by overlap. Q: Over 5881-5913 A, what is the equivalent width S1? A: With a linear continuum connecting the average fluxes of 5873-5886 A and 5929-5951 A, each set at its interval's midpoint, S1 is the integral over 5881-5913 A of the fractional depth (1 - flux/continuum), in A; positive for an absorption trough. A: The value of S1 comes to 3.4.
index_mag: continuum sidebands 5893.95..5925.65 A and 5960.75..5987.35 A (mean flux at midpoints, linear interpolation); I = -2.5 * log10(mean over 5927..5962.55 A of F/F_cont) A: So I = -0.04 mag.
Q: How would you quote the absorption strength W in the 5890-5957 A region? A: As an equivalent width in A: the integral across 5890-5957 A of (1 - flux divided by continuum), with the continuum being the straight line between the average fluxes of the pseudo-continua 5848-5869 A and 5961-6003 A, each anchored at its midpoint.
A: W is 3.29 A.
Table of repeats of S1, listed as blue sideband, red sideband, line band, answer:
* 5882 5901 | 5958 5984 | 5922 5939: -1.77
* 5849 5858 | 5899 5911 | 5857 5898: 1.80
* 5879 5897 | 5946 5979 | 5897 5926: -1.82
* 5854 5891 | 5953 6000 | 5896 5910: 1.05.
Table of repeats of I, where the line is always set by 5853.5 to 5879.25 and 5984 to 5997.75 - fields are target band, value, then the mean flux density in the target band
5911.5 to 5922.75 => 0.03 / 16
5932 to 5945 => -0.01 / 16.7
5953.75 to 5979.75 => 0.01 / 16.5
